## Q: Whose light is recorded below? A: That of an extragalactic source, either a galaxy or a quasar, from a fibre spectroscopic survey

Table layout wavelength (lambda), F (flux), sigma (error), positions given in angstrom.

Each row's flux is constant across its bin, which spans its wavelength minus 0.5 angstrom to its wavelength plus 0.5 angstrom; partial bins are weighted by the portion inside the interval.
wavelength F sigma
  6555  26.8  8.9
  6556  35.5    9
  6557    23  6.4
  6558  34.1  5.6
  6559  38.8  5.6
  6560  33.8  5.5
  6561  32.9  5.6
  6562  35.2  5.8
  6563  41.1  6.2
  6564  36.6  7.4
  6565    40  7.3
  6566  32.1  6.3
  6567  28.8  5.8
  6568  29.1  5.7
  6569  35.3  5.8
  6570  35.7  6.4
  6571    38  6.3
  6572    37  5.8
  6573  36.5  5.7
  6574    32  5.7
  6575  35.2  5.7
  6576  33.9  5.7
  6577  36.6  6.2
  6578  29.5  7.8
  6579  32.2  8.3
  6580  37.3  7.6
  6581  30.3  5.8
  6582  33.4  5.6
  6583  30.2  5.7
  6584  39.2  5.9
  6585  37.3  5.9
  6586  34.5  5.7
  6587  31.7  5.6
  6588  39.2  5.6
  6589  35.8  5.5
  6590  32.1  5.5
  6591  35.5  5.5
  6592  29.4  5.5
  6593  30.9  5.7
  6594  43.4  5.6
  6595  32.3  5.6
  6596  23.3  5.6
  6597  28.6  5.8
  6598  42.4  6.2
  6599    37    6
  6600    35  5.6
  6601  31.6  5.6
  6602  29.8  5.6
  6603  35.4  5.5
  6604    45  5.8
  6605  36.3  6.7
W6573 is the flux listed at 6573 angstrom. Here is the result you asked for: 36.5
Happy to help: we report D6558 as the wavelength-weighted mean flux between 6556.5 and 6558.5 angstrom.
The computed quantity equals 28.6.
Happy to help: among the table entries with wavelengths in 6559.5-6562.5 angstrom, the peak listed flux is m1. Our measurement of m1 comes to 35.2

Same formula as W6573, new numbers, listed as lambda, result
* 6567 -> 28.8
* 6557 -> 23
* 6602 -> 29.8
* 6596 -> 23.3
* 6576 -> 33.9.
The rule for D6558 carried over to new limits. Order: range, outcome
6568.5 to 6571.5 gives 36.3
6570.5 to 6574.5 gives 35.9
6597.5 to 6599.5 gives 39.7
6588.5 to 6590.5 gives 34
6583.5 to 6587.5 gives 35.7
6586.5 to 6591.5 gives 34.9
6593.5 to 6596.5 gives 33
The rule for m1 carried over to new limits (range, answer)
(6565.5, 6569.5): 35.3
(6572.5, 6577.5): 36.6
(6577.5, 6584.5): 39.2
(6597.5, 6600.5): 42.4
